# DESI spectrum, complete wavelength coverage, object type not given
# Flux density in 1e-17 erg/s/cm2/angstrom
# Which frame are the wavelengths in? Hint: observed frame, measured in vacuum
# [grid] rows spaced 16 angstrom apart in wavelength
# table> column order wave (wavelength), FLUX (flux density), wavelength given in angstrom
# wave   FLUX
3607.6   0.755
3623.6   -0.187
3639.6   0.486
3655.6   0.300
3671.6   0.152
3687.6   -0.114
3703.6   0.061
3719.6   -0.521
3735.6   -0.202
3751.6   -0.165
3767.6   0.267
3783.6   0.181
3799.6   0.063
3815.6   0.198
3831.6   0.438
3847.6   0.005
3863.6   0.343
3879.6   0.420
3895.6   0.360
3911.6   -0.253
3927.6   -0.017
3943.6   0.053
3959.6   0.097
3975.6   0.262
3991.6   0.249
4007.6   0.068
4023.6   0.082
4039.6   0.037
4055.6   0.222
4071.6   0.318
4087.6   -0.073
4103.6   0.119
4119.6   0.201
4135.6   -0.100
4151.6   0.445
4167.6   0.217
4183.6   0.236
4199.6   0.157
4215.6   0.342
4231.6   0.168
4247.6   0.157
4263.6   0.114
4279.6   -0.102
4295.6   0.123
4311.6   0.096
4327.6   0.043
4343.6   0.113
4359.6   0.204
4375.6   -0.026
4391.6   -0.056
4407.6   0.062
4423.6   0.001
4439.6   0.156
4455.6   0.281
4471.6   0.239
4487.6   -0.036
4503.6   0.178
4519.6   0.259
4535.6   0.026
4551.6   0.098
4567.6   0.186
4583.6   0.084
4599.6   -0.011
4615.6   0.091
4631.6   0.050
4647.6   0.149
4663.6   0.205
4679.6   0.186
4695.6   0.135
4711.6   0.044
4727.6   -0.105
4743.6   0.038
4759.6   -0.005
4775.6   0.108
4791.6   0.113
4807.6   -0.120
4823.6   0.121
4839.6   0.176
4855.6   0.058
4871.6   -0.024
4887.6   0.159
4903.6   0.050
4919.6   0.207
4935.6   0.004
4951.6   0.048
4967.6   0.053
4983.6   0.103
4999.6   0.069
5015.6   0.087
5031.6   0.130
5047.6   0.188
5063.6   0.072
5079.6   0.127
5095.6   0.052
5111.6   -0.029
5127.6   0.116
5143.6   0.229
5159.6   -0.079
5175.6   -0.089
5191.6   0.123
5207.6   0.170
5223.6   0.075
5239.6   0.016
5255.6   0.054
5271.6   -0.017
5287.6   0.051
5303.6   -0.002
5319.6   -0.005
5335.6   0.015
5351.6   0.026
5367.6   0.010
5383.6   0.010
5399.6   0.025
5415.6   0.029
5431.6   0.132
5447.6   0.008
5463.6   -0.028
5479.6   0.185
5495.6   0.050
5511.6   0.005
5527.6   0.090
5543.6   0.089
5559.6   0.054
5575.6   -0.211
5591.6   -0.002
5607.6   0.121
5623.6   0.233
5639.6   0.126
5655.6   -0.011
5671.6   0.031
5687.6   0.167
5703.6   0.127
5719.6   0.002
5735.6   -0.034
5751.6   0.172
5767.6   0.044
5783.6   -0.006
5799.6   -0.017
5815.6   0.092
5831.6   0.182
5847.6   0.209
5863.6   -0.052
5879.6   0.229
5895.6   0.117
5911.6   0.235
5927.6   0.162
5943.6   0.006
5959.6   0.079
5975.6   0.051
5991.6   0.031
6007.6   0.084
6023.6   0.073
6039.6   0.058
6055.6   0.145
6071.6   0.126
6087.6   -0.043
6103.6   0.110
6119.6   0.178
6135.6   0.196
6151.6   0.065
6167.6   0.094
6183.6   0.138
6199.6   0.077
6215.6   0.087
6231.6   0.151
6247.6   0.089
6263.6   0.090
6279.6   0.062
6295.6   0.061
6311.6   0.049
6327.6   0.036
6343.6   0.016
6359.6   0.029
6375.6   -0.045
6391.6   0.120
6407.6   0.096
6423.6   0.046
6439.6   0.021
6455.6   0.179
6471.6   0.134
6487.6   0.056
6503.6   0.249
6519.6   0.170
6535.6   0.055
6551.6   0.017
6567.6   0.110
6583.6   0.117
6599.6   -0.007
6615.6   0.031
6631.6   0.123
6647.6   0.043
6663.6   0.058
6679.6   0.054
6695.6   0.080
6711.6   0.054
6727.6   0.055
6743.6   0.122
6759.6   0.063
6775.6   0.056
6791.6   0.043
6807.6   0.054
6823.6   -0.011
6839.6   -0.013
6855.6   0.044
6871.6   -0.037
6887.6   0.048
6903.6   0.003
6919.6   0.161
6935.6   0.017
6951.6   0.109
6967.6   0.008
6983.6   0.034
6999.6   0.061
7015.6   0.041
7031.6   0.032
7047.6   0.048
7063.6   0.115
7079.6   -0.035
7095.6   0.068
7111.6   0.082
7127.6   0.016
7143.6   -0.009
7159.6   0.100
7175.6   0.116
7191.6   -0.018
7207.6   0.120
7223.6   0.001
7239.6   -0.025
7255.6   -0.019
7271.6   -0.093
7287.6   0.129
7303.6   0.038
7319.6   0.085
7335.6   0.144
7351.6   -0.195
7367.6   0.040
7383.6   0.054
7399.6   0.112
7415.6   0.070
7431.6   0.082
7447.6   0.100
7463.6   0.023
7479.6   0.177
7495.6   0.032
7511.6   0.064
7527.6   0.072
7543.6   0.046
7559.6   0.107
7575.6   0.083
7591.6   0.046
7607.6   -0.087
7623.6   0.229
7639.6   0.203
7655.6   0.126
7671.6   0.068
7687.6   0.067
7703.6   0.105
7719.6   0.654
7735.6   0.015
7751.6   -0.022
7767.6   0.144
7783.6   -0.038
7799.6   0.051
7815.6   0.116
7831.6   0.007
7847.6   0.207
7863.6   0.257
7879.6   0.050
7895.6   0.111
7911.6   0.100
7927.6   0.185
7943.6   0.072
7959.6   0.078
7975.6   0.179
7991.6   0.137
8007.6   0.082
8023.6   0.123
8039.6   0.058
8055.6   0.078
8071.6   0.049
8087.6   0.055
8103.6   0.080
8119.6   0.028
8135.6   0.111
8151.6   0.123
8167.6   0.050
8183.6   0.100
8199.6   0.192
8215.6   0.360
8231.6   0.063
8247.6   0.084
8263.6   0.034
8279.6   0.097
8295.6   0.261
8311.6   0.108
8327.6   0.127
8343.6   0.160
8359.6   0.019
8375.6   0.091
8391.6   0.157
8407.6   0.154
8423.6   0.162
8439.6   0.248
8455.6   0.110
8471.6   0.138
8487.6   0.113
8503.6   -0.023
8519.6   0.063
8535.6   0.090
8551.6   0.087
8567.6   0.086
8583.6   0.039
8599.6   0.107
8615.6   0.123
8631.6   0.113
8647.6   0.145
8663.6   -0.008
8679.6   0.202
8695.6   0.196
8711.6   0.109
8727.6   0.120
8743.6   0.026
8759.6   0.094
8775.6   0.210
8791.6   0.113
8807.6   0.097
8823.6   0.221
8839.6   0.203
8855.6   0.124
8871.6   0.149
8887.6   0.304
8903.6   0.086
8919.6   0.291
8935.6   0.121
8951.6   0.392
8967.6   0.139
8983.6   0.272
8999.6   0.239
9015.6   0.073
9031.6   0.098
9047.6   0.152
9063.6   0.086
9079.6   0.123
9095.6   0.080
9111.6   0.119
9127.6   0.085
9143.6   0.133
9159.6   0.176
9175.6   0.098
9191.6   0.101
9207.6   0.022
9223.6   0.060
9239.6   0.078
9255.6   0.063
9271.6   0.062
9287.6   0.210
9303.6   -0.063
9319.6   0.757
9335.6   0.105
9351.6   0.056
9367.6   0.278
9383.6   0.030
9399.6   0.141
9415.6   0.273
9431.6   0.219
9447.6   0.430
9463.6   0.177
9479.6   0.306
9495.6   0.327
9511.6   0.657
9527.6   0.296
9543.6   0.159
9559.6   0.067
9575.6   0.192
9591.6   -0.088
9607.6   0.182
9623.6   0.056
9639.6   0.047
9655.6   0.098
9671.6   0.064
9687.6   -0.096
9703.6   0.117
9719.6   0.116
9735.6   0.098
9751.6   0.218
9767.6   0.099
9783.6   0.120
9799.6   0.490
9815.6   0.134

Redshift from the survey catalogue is 1.20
